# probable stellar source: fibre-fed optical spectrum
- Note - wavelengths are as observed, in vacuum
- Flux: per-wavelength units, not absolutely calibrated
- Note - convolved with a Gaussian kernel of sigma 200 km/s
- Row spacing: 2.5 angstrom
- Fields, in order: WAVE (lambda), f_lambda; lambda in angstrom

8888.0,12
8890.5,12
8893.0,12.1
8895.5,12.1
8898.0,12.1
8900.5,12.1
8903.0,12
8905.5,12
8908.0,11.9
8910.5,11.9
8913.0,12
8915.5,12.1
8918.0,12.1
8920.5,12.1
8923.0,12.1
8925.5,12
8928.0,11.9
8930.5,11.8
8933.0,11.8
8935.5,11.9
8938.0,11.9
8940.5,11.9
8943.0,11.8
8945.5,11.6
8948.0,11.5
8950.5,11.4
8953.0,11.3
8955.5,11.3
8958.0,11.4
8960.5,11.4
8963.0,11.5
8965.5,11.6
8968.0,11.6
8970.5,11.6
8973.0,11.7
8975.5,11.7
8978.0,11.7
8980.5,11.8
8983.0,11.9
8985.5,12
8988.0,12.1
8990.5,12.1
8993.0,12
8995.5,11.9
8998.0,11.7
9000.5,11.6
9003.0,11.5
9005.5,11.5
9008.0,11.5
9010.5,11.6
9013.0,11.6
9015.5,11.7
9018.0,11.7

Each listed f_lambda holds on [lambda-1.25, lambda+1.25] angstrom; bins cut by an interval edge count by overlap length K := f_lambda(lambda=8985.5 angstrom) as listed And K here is 12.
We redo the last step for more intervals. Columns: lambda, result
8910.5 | 11.9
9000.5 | 11.6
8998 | 11.7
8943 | 11.8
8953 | 11.3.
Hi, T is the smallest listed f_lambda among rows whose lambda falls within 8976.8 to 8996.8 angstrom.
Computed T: 11.7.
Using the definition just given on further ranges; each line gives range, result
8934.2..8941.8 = 11.9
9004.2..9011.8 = 11.5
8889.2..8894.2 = 12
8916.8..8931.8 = 11.8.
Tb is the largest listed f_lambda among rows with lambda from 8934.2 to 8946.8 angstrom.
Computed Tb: 11.9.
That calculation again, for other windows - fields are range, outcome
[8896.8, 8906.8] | 12.1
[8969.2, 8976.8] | 11.7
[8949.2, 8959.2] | 11.4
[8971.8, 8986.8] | 12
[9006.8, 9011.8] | 11.6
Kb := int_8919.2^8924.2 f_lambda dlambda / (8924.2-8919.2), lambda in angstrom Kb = 12.1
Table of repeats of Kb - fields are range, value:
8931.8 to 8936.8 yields 11.9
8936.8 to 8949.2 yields 11.7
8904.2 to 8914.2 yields 11.9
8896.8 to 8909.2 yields 12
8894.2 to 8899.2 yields 12.1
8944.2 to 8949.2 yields 11.6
